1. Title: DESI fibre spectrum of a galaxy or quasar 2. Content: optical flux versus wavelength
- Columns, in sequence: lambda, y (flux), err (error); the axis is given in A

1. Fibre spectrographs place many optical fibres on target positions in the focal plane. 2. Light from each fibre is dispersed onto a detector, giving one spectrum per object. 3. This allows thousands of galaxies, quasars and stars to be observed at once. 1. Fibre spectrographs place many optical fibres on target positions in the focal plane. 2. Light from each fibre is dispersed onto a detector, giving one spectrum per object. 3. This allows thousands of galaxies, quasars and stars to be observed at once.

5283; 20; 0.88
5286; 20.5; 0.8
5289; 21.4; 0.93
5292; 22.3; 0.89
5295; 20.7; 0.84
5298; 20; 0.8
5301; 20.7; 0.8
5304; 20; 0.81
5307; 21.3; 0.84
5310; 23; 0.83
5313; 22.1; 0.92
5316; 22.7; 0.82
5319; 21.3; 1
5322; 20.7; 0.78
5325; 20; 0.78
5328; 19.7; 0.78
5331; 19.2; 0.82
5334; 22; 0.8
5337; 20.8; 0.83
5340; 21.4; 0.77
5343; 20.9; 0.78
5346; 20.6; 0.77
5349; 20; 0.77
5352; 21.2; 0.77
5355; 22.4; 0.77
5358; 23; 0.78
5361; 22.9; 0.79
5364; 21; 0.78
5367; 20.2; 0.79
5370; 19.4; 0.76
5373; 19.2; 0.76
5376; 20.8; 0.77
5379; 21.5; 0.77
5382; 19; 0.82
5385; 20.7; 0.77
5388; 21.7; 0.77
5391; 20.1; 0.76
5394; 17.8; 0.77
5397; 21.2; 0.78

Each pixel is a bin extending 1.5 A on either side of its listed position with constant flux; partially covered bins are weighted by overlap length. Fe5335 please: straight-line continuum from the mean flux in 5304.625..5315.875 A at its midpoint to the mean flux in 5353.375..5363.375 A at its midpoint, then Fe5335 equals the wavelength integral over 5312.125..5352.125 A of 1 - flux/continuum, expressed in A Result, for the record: 2.5 A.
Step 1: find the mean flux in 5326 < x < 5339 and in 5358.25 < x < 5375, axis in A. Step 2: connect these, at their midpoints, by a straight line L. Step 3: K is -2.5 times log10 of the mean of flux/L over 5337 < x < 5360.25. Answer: -0.04 mag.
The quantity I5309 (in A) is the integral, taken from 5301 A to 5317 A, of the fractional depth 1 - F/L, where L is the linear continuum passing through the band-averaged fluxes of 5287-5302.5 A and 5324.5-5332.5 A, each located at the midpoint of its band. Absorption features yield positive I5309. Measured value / -1.0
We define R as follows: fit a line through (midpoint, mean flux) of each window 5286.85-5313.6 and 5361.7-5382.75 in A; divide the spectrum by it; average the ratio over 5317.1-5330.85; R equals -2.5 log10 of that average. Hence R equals 0.029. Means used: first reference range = 21.2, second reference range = 20.3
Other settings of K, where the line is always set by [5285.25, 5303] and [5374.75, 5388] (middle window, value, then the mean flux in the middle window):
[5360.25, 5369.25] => -0.020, 21.1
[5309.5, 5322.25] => -0.058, 22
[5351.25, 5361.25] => -0.085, 22.4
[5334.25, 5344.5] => -0.020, 21.2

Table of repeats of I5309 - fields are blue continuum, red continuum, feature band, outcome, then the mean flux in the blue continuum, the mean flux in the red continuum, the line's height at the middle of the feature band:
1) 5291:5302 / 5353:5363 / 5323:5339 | 1.07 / 20.9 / 22.6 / 21.8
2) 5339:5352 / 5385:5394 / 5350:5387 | -0.71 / 20.8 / 20.3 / 20.5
